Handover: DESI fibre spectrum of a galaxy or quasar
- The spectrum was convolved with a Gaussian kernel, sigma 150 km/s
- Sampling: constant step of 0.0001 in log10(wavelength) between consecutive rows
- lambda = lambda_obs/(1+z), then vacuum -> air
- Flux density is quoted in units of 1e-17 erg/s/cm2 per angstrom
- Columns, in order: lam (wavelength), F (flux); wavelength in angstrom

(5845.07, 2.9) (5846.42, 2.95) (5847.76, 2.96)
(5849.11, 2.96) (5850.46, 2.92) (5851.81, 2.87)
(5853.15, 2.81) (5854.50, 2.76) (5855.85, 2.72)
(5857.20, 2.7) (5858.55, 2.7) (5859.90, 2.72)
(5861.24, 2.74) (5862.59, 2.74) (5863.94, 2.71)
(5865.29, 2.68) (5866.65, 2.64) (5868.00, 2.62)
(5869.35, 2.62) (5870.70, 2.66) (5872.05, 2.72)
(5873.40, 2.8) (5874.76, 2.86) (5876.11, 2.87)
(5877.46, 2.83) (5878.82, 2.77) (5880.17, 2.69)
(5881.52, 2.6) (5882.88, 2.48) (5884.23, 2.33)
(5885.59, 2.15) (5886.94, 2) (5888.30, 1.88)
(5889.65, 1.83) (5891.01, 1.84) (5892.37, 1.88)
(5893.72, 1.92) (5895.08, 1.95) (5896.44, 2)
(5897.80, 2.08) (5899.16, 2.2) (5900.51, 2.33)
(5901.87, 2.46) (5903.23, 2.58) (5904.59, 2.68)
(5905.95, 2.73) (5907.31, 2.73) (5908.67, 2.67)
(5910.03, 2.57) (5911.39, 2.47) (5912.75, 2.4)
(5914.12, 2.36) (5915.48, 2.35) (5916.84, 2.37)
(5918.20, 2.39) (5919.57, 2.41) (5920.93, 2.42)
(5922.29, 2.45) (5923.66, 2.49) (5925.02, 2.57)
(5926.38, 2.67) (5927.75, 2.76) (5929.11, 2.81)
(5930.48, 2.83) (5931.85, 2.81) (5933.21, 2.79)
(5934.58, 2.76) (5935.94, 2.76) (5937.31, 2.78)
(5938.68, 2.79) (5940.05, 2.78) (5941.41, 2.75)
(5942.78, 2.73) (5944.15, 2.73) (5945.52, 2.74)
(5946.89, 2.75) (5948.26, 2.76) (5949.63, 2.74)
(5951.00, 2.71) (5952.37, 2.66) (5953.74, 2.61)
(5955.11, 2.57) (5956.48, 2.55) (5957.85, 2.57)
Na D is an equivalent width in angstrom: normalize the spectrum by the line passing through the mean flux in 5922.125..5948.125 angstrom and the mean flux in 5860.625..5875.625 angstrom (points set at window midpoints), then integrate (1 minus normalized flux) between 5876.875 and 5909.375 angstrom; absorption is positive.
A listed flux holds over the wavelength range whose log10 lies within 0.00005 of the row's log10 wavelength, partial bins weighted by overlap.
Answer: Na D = 4.80 angstrom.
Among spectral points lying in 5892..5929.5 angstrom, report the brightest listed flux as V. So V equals 2.81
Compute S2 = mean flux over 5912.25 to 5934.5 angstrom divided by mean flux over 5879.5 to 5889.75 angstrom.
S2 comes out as 1.13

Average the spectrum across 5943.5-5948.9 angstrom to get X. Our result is 2.74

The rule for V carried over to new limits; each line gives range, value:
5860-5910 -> 2.87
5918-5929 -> 2.76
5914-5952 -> 2.83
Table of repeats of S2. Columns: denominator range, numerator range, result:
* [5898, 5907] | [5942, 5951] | 1.10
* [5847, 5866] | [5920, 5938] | 0.96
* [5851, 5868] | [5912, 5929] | 0.91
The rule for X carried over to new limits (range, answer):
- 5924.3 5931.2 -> 2.73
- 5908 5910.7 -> 2.62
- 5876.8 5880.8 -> 2.76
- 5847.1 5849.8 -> 2.95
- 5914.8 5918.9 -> 2.37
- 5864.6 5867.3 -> 2.65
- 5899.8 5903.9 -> 2.46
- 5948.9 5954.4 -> 2.68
